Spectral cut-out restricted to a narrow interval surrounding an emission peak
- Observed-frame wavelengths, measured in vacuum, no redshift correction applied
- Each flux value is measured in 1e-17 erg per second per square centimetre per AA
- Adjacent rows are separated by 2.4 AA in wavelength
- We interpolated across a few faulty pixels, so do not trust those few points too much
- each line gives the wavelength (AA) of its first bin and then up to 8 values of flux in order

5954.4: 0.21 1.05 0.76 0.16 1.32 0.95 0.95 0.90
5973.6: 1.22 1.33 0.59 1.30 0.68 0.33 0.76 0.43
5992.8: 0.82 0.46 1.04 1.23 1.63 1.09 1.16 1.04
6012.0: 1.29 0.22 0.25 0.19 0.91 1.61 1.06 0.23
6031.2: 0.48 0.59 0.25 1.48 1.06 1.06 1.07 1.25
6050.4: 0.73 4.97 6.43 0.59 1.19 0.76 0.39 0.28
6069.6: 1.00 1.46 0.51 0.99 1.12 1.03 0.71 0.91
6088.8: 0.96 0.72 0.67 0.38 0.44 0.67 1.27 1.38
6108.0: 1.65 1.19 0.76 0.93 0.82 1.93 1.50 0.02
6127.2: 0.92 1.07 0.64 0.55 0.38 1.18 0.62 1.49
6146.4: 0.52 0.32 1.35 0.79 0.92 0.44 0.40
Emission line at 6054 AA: H-beta 4861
